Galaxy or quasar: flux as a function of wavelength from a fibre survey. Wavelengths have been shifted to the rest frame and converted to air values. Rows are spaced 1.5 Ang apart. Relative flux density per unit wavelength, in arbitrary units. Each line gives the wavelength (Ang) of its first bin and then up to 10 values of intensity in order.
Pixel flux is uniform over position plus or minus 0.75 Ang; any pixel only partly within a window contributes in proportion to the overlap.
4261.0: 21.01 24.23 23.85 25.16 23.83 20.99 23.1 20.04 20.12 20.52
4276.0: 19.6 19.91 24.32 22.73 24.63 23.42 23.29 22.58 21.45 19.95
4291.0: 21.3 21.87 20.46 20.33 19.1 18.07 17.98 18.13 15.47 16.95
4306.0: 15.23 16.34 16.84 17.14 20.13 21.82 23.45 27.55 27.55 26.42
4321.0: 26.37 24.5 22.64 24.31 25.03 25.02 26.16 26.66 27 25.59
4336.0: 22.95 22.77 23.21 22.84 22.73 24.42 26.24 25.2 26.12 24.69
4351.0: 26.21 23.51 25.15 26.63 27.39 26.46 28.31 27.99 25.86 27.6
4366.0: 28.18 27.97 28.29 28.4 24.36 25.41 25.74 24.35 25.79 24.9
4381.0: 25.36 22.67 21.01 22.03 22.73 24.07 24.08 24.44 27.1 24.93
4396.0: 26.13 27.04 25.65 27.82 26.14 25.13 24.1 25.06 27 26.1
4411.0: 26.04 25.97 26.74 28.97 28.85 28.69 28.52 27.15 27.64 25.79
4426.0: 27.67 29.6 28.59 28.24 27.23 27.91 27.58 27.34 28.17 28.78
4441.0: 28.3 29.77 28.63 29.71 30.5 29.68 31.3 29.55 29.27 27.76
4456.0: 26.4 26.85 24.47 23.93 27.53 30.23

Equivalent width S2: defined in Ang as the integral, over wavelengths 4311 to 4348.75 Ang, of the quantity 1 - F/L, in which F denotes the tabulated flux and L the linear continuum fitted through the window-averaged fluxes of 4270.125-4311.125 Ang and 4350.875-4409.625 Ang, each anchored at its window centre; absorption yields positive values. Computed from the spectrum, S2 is -3.6 Ang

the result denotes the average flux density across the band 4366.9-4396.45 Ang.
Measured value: 25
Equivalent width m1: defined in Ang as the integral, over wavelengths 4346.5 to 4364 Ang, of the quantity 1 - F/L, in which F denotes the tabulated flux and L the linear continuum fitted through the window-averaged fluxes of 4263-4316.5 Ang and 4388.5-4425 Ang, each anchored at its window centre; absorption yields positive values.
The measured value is -1.67 Ang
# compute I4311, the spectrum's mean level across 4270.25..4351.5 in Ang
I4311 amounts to 22.3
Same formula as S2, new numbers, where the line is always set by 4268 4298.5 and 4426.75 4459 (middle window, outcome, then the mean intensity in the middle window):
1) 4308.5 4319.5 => 0.15 Ang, 22.5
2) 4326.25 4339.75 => -0.75 Ang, 24.9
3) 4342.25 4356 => -0.50 Ang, 25.2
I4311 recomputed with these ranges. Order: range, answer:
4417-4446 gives 28.2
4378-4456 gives 26.9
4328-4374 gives 25.8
